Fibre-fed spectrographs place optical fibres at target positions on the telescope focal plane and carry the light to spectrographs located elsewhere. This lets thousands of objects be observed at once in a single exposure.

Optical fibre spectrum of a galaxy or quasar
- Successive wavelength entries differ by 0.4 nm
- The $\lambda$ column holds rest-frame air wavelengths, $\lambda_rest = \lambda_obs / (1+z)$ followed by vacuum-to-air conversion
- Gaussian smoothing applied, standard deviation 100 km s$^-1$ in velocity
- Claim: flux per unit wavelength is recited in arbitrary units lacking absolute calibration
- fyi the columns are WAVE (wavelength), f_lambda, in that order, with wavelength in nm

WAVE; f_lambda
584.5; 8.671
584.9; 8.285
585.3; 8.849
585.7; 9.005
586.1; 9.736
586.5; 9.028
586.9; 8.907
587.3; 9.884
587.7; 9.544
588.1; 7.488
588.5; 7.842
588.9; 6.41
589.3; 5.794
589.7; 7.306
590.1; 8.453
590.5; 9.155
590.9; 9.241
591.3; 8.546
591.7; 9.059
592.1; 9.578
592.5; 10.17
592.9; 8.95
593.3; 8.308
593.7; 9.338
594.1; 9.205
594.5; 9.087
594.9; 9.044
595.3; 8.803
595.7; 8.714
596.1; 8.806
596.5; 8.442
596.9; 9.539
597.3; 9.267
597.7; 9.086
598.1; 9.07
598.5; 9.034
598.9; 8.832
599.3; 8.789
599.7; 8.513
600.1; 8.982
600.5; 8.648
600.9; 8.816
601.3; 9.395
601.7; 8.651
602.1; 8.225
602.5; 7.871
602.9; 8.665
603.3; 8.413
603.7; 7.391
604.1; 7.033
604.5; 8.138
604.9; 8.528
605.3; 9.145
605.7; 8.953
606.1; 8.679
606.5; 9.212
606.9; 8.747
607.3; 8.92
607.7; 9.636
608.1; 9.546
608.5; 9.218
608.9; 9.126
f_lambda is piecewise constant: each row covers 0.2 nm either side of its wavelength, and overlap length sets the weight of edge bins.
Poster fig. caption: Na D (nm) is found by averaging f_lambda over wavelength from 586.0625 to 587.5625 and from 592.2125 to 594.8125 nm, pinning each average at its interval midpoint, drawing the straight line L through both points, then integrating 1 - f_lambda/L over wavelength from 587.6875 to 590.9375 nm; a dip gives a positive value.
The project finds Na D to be 0.54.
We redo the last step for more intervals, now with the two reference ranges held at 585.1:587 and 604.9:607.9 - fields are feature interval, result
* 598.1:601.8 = 0.07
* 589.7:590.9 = 0.06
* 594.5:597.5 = 0.04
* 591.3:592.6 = -0.04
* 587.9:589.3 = 0.32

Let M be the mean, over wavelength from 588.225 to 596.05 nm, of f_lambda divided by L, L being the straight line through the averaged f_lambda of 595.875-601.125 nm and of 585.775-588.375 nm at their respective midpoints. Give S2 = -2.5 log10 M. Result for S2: 0.05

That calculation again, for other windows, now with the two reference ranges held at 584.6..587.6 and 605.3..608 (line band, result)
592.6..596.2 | 0.02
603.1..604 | 0.16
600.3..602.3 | 0.04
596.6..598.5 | -0.01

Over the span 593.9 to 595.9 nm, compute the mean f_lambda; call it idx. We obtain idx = 8.97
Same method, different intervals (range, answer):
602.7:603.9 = 8.16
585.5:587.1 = 9.17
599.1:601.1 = 8.75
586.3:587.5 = 9.27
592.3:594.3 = 9.19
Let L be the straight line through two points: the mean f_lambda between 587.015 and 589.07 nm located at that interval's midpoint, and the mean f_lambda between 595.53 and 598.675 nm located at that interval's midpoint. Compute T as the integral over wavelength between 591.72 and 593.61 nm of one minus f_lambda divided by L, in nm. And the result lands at -0.13 nm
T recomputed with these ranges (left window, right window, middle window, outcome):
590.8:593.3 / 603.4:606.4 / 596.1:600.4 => -0.090 nm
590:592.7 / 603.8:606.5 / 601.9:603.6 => 0.065 nm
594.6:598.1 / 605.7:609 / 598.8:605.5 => 0.433 nm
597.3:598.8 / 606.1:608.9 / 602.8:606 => 0.299 nm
